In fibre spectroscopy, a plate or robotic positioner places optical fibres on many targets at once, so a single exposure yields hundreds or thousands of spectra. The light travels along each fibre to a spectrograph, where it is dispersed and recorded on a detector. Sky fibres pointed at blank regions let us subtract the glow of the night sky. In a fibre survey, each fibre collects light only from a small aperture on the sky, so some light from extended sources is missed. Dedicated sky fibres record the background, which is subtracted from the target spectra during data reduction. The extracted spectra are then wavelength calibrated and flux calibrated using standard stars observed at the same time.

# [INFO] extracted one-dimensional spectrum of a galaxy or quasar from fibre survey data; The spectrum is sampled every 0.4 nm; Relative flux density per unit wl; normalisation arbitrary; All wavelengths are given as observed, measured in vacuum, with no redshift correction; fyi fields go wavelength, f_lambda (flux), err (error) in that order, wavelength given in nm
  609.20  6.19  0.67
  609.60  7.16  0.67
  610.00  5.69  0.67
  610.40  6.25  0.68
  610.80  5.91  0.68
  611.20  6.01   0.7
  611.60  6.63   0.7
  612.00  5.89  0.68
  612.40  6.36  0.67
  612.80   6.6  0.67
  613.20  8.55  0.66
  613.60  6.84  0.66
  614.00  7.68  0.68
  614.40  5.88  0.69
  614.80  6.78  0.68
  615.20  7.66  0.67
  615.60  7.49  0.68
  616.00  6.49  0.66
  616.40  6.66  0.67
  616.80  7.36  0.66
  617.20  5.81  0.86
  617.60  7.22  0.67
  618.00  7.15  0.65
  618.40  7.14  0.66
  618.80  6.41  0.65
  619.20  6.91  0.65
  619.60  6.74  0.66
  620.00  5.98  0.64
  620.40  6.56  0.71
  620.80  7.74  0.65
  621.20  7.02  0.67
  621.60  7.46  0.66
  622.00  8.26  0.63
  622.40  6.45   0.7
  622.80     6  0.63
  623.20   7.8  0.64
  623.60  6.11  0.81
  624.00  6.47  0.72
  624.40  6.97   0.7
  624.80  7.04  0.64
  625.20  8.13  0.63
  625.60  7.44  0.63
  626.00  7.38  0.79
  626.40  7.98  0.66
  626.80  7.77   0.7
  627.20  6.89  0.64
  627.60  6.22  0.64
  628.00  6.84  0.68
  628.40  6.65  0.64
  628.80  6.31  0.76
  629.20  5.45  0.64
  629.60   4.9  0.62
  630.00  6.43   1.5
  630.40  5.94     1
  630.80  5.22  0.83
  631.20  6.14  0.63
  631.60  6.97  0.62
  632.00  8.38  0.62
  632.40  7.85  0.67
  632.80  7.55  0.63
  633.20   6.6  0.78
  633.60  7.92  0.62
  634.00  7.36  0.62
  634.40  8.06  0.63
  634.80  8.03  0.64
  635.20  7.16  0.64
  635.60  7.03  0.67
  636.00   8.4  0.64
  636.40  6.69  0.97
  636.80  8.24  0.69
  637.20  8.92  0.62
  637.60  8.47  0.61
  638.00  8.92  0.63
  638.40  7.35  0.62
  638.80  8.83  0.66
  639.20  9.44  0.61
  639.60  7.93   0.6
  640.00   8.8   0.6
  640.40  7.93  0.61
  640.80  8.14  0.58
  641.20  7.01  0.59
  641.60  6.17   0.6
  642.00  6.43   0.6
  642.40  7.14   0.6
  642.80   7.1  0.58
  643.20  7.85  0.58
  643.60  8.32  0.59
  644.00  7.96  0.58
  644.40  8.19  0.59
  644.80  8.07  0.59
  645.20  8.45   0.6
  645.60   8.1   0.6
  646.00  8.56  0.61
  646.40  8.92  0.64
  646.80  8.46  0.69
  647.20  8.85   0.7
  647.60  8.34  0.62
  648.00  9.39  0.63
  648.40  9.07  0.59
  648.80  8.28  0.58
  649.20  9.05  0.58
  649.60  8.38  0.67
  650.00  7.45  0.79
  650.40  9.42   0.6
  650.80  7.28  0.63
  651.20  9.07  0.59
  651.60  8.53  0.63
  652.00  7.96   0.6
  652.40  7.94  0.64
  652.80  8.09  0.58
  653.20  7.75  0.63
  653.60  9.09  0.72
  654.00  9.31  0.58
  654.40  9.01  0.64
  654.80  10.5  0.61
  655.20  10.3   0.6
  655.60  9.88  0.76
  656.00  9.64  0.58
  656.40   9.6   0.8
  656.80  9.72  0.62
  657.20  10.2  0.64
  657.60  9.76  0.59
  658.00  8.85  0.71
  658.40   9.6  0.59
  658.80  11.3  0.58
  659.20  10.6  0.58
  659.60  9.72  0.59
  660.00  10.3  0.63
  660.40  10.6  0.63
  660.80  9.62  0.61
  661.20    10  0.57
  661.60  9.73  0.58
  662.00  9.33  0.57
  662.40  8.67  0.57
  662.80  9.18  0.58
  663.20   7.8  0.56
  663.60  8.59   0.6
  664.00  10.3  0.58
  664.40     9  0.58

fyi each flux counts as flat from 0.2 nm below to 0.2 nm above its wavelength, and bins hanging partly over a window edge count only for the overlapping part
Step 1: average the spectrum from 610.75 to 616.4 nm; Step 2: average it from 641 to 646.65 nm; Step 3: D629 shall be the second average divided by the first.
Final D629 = 1.14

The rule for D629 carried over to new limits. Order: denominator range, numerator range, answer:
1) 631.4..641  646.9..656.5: 1.11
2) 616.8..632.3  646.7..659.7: 1.34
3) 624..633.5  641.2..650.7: 1.19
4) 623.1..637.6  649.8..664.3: 1.31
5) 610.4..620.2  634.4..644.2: 1.16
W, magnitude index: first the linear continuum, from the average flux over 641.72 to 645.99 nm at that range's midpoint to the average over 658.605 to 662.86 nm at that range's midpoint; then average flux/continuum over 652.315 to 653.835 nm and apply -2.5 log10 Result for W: 0.09 mag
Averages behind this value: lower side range 7.77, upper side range 9.94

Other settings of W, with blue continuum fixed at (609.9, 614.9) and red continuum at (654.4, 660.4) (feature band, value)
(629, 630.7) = 0.36 mag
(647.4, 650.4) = 0.09 mag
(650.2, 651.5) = 0.11 mag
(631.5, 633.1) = 0.06 mag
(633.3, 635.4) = 0.08 mag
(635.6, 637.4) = 0.06 mag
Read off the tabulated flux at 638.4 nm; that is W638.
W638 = 7.35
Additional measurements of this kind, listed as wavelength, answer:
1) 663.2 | 7.8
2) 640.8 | 8.14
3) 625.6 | 7.44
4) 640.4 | 7.93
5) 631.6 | 6.97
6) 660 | 10.3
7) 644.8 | 8.07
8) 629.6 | 4.9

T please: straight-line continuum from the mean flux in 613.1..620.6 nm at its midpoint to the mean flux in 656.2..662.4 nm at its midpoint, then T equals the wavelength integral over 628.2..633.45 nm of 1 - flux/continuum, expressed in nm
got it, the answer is 0.92 nm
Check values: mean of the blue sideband 6.89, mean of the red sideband 9.89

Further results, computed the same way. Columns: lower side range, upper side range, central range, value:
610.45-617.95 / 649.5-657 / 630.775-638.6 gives 0.272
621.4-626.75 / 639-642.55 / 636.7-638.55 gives -0.203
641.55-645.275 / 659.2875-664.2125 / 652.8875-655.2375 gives -0.131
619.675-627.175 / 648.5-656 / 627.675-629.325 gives 0.238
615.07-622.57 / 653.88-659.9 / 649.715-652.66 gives 0.376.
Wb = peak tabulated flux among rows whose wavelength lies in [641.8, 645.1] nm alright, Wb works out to 8.32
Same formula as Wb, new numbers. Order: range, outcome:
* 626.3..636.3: 8.4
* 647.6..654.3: 9.42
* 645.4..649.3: 9.39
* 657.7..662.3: 11.3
